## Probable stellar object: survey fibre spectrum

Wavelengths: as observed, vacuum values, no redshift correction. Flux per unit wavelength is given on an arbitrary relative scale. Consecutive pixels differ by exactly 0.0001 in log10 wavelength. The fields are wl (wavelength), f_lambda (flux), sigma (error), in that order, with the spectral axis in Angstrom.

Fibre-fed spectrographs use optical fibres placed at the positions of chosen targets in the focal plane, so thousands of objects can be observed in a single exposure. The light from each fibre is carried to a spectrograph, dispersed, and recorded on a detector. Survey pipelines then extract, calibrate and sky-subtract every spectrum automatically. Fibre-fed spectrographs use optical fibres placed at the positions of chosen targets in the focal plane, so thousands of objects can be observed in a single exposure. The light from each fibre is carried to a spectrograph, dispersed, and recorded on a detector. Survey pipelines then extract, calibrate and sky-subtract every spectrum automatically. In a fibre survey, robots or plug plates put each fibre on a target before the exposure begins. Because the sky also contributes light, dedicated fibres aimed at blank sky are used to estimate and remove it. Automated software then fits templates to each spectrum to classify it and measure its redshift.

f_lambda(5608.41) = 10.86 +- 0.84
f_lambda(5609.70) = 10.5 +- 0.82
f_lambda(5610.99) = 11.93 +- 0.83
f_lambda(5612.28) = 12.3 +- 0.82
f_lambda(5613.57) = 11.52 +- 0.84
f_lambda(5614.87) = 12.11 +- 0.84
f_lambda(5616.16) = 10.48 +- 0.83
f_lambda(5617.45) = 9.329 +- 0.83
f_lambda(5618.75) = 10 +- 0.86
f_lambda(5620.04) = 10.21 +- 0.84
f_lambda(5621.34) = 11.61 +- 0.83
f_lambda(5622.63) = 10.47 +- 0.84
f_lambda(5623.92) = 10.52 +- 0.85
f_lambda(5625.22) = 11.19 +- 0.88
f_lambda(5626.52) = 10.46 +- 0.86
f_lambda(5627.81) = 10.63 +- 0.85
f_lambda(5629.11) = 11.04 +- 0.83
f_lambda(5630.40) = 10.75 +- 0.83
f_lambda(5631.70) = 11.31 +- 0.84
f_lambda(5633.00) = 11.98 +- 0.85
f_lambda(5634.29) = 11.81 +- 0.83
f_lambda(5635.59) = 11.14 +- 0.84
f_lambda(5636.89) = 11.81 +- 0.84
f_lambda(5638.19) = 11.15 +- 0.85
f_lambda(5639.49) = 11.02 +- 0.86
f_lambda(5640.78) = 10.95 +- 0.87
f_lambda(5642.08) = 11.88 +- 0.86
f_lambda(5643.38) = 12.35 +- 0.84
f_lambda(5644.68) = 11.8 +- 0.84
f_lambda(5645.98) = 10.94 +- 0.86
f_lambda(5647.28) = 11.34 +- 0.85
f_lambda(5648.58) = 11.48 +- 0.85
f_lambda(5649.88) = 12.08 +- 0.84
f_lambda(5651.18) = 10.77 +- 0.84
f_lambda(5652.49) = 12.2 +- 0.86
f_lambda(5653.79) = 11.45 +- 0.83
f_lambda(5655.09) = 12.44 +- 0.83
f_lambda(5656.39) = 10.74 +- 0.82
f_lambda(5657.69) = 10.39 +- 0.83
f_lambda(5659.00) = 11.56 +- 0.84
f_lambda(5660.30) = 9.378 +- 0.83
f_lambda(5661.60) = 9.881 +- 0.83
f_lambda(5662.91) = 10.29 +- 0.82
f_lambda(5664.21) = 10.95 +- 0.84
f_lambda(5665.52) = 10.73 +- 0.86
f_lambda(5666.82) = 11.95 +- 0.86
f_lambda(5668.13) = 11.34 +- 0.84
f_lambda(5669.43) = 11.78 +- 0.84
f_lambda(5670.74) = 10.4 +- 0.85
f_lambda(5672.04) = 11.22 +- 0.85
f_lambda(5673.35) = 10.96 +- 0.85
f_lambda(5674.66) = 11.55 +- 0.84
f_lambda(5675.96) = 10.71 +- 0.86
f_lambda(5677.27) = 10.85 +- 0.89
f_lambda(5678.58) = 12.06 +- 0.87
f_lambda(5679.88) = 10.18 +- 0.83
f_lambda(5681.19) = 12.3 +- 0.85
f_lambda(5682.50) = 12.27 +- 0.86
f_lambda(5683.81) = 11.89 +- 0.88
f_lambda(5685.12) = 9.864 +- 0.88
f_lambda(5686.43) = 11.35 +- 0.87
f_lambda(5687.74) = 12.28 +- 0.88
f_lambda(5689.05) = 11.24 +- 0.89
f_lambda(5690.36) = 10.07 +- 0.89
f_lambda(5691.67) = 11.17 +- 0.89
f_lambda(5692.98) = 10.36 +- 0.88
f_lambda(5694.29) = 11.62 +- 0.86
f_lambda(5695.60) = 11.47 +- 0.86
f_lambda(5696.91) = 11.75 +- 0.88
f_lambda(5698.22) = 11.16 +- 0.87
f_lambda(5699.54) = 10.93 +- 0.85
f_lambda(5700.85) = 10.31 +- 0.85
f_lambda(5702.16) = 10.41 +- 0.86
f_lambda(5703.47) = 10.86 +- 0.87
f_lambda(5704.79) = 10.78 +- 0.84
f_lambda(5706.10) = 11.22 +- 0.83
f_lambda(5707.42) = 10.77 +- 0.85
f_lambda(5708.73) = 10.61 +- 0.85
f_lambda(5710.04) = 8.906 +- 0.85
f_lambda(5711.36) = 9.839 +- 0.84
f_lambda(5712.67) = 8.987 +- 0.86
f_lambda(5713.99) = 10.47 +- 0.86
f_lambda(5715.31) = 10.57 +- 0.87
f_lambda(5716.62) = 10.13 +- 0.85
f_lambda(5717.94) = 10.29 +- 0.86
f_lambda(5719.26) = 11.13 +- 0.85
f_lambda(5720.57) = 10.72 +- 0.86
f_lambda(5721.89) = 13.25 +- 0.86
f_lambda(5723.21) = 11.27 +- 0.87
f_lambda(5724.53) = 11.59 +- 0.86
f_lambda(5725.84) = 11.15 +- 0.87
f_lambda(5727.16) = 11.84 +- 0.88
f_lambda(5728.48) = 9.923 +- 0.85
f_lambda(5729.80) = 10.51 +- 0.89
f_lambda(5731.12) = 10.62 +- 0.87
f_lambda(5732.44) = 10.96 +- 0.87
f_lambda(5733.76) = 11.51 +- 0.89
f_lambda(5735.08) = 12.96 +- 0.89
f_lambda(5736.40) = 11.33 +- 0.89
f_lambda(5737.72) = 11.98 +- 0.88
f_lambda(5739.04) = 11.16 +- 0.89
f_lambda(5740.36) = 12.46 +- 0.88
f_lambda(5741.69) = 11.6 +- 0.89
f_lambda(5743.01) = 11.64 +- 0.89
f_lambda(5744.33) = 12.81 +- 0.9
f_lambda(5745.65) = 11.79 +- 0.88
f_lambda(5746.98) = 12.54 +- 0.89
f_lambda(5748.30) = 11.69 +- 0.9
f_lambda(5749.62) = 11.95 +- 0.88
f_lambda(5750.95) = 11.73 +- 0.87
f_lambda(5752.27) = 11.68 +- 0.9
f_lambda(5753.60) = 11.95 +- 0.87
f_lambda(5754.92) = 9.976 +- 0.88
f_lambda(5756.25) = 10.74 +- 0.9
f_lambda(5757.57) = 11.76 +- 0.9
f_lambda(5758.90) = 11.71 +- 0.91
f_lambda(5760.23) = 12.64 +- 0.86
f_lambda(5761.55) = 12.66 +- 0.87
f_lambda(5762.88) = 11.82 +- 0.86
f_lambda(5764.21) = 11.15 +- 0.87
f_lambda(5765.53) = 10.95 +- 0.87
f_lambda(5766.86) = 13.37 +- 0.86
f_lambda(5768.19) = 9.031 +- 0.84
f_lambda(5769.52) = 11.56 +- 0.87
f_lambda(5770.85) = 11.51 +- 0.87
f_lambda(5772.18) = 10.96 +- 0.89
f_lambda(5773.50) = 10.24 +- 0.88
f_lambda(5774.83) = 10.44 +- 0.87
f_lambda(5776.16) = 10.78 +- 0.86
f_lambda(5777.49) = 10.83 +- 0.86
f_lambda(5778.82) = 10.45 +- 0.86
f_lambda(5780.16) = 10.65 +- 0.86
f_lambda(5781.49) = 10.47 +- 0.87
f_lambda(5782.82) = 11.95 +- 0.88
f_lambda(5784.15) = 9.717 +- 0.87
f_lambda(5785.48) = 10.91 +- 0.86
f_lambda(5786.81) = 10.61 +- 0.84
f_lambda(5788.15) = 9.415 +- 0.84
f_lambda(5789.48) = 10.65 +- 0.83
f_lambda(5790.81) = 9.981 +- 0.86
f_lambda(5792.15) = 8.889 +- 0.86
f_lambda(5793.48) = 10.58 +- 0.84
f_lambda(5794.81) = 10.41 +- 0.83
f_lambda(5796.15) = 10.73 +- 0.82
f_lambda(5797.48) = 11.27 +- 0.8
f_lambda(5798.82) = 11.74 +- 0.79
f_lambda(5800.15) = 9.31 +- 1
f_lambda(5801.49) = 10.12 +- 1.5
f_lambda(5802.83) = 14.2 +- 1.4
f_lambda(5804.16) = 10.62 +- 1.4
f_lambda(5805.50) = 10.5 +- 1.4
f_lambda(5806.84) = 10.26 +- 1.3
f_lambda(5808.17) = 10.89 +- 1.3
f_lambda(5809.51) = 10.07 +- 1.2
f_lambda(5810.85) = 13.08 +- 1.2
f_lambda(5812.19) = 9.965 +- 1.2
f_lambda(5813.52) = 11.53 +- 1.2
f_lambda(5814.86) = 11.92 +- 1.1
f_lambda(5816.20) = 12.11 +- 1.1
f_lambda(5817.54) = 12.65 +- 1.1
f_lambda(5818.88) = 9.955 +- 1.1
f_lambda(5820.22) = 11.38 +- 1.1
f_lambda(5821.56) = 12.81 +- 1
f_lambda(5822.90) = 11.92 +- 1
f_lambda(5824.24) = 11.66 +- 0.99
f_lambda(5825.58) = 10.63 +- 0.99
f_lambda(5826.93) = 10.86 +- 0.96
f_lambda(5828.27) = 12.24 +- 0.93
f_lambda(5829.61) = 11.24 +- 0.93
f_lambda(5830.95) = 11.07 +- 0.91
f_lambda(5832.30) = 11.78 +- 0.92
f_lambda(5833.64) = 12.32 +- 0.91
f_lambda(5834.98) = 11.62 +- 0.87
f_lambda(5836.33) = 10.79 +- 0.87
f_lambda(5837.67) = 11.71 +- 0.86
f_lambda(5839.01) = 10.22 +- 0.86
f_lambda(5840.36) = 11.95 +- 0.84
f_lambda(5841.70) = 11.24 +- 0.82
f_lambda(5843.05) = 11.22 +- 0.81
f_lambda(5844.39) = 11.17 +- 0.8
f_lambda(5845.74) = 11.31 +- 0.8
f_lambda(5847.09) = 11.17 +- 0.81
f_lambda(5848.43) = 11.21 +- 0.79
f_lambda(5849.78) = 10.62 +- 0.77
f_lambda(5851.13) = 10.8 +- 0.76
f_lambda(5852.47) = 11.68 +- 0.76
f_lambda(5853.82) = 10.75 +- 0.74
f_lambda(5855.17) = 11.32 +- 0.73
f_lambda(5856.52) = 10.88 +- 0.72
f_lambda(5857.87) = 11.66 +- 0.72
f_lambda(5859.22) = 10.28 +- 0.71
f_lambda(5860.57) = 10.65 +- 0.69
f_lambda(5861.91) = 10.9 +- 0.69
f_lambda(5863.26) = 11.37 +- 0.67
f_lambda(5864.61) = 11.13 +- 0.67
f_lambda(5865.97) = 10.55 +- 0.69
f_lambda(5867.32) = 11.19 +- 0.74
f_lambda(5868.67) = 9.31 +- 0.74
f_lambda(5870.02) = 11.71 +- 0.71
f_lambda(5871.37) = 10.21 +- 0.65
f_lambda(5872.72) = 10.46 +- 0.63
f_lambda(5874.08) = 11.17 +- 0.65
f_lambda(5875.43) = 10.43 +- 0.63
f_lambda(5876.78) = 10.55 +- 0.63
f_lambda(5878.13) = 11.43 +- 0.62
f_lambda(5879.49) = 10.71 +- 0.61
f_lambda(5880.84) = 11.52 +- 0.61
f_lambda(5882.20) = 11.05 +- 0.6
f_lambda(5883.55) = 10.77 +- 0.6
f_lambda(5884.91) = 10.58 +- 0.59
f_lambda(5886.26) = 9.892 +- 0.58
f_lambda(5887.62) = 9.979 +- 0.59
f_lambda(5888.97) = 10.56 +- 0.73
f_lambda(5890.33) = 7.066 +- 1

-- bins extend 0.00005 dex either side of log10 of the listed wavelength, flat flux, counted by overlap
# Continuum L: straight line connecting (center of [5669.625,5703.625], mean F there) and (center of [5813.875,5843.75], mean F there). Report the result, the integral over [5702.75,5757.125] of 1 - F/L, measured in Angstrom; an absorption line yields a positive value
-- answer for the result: 0.4 Angstrom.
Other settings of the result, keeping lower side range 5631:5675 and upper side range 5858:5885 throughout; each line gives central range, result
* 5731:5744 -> -0.71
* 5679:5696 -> -0.08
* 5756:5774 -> -0.70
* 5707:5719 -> 1.14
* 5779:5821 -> 0.41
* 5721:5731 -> -0.17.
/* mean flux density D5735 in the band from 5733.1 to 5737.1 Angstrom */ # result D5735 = 11.9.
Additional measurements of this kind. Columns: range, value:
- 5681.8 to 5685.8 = 11.3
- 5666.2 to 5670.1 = 11.7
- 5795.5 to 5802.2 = 10.6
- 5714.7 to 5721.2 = 10.6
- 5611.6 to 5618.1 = 11.2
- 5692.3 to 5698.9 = 11.3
